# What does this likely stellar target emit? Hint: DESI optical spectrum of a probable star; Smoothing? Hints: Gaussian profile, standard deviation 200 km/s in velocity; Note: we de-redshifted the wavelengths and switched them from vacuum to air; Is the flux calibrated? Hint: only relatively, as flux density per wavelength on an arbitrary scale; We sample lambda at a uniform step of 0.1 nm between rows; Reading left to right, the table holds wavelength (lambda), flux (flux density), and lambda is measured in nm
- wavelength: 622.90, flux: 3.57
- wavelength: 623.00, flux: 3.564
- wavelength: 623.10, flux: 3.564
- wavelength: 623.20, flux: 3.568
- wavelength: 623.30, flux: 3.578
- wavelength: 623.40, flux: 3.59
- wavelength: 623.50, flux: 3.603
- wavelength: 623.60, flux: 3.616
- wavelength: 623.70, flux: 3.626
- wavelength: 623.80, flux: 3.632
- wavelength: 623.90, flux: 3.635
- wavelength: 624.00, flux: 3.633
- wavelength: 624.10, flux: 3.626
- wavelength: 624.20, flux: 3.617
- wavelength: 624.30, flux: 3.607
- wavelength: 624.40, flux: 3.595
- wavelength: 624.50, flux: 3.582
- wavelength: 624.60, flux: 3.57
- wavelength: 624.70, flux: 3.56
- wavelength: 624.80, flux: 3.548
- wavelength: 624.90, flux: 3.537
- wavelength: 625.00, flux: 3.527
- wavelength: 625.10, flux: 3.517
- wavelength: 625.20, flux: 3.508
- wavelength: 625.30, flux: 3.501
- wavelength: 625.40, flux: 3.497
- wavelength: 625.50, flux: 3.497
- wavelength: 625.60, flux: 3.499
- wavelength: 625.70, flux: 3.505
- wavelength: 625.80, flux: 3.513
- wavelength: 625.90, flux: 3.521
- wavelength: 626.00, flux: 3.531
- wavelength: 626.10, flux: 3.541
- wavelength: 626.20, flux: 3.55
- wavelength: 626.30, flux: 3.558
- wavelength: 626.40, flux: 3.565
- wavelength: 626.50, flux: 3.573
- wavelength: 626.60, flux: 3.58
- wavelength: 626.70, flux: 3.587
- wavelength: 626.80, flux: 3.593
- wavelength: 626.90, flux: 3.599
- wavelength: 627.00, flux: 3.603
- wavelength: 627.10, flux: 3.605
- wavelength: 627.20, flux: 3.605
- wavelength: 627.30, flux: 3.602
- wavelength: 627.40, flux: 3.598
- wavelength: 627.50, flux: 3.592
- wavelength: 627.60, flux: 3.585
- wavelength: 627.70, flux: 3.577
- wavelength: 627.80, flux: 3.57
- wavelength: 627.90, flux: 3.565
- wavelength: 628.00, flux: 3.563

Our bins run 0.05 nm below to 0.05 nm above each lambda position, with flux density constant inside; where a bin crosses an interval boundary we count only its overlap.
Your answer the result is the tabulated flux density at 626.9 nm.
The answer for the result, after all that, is 3.599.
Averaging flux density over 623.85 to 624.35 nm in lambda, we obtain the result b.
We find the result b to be 3.62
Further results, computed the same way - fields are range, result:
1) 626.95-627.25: 3.6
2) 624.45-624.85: 3.57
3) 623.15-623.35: 3.57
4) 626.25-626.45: 3.56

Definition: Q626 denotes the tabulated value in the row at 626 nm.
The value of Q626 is 3.531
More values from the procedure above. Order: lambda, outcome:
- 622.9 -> 3.57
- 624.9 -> 3.537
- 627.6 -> 3.585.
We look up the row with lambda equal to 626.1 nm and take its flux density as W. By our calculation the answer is 3.541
